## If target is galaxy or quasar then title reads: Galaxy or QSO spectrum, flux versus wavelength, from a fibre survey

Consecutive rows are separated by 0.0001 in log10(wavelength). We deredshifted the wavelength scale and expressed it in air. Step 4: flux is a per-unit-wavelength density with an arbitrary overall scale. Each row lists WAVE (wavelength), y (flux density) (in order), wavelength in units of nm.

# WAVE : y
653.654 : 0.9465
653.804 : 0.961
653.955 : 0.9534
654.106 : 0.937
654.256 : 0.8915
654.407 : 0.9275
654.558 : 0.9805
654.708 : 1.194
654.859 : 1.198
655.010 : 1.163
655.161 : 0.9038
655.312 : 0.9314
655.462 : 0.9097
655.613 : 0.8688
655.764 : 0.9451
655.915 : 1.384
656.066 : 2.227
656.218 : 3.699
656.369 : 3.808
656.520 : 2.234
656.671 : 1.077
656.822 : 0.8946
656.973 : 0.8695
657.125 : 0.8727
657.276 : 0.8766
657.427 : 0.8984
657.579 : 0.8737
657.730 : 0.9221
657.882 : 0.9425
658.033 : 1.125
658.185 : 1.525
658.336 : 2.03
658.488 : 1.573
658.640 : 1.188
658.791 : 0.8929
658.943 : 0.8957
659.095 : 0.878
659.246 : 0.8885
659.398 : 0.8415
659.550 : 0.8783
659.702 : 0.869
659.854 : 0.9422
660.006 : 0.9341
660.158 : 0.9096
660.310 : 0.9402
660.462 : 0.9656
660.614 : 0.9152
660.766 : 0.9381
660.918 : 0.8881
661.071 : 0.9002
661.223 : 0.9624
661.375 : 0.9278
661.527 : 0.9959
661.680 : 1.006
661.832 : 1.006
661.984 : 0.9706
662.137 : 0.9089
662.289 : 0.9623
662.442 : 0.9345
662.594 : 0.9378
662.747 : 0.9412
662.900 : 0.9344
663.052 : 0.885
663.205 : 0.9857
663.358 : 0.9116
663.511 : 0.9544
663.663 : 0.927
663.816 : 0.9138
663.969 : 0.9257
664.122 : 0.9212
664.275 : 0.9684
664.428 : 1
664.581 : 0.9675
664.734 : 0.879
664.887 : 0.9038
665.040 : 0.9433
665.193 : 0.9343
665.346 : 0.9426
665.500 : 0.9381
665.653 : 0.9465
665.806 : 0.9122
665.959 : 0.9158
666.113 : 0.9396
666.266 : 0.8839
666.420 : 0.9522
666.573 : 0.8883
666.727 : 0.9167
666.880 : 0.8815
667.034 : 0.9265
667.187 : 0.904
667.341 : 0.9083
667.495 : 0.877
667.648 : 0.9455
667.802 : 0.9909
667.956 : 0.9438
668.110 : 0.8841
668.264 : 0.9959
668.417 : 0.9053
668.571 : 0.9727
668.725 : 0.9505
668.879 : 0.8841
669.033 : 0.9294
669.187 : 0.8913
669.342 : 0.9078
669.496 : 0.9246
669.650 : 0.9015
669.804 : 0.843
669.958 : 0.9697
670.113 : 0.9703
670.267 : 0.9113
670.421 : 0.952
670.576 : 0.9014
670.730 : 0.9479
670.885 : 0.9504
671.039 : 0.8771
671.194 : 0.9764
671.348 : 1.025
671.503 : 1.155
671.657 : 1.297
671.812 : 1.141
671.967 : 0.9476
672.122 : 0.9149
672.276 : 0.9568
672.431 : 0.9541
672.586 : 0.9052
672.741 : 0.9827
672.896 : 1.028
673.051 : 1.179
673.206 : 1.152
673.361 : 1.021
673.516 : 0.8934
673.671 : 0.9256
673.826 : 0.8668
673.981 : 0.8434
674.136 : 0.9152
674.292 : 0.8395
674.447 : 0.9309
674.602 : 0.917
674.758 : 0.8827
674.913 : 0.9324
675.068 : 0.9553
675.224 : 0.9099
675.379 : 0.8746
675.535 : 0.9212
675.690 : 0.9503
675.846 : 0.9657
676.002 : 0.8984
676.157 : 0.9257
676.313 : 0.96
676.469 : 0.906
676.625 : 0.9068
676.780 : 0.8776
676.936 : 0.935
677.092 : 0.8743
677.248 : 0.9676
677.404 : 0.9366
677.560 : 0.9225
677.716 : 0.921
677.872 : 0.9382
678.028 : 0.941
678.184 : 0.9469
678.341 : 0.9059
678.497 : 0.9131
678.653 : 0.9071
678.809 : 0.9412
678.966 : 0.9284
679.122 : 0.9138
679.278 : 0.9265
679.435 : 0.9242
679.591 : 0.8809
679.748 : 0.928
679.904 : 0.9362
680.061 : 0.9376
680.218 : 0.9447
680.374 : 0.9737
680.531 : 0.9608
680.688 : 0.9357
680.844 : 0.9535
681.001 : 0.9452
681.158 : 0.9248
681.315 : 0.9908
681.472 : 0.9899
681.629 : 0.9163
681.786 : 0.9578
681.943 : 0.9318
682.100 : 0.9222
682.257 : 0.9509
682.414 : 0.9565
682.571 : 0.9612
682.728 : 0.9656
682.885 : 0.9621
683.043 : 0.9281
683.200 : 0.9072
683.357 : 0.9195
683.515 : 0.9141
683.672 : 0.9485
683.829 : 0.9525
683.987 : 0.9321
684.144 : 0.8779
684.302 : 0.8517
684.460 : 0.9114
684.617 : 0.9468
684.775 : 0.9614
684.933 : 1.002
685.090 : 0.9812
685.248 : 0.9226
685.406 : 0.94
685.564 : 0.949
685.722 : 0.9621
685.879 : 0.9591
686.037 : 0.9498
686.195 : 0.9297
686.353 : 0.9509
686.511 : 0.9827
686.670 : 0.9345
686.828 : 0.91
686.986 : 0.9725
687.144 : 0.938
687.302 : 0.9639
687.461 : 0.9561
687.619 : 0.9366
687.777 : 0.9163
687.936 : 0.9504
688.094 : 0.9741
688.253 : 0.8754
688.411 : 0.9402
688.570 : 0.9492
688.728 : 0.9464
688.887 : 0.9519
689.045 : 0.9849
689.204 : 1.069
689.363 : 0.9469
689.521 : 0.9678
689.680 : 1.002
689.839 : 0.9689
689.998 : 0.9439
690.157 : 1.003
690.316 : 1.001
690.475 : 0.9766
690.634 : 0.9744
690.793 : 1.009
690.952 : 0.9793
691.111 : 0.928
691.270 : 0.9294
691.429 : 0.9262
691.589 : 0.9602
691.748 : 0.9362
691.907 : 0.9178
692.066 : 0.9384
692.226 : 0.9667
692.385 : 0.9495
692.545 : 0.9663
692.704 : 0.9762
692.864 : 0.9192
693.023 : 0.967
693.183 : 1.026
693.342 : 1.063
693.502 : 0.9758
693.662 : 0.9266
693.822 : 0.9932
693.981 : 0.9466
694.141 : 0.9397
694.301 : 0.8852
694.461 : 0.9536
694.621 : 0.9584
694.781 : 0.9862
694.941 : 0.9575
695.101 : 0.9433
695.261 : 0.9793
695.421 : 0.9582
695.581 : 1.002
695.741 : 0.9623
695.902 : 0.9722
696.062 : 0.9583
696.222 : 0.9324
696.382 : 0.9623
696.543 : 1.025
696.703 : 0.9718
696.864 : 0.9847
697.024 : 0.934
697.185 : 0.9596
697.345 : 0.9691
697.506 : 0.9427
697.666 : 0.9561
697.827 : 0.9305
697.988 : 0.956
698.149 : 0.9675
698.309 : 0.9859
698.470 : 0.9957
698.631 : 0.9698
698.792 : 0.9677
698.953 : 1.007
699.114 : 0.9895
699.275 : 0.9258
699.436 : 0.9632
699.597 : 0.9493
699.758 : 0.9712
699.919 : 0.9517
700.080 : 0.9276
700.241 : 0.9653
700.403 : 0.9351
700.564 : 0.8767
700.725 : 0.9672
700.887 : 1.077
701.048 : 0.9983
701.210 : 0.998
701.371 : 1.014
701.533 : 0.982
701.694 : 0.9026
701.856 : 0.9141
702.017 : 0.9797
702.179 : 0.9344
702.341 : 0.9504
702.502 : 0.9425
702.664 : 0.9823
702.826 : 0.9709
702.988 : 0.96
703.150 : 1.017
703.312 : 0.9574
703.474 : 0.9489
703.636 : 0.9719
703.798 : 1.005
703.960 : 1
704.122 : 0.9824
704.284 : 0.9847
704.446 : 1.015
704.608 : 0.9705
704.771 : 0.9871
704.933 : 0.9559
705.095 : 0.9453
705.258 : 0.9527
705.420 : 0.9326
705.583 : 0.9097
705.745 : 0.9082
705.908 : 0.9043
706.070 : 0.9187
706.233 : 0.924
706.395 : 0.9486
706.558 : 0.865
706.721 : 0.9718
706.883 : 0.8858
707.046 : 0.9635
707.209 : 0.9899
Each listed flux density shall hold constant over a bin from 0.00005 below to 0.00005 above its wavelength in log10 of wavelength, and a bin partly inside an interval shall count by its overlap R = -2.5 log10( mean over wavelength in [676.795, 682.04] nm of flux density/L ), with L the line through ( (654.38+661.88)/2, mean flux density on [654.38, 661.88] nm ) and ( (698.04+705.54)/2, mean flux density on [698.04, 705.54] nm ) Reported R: 0.15 mag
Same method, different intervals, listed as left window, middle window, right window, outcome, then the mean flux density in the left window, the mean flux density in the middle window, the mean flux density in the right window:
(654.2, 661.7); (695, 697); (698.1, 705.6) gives 0.03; 1.17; 0.97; 0.968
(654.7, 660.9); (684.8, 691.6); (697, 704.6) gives 0.09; 1.21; 0.958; 0.967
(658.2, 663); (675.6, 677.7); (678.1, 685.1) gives 0.03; 0.998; 0.925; 0.937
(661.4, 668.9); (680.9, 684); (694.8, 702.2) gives 0.01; 0.936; 0.944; 0.965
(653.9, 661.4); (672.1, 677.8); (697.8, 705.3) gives 0.16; 1.17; 0.937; 0.968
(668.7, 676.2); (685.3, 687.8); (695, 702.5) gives 0.01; 0.953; 0.947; 0.964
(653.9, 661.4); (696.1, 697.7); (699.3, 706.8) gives 0.02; 1.17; 0.964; 0.958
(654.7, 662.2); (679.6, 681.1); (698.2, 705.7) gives 0.13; 1.17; 0.943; 0.967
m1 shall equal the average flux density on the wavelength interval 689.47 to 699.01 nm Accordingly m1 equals 0.965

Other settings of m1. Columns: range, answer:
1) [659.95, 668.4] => 0.934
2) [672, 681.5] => 0.936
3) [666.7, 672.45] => 0.951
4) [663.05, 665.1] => 0.936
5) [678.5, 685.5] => 0.938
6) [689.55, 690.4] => 0.982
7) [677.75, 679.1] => 0.927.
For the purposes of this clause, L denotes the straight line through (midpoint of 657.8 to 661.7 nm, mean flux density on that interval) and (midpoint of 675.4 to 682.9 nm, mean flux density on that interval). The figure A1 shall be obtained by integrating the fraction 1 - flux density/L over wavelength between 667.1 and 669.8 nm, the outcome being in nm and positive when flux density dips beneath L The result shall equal 0.18 nm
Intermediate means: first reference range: 1.03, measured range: 0.922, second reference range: 0.934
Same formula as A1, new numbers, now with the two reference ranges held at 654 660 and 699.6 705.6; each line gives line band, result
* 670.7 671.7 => 0.102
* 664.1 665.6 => 0.304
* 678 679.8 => 0.294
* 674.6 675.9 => 0.230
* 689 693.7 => 0.272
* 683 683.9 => 0.123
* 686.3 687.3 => 0.101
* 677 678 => 0.163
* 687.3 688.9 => 0.165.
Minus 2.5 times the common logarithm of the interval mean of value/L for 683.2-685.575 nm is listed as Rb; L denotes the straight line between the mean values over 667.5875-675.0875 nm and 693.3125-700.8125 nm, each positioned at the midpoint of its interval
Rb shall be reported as 0.030 mag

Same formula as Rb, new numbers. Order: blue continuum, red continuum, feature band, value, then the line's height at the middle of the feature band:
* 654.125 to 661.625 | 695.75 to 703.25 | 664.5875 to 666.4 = 0.22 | 1.13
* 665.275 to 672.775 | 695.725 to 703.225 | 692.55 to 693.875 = -0.02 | 0.961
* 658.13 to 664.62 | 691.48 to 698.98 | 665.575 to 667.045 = 0.08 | 0.986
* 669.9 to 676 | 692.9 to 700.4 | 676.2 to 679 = 0.05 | 0.964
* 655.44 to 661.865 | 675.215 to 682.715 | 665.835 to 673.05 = 0.11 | 1.05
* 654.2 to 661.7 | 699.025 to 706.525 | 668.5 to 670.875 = 0.20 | 1.11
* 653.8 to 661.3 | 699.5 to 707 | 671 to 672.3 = 0.06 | 1.1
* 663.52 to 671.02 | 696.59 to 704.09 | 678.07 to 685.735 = 0.01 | 0.944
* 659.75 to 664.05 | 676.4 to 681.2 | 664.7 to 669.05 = 0.01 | 0.936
